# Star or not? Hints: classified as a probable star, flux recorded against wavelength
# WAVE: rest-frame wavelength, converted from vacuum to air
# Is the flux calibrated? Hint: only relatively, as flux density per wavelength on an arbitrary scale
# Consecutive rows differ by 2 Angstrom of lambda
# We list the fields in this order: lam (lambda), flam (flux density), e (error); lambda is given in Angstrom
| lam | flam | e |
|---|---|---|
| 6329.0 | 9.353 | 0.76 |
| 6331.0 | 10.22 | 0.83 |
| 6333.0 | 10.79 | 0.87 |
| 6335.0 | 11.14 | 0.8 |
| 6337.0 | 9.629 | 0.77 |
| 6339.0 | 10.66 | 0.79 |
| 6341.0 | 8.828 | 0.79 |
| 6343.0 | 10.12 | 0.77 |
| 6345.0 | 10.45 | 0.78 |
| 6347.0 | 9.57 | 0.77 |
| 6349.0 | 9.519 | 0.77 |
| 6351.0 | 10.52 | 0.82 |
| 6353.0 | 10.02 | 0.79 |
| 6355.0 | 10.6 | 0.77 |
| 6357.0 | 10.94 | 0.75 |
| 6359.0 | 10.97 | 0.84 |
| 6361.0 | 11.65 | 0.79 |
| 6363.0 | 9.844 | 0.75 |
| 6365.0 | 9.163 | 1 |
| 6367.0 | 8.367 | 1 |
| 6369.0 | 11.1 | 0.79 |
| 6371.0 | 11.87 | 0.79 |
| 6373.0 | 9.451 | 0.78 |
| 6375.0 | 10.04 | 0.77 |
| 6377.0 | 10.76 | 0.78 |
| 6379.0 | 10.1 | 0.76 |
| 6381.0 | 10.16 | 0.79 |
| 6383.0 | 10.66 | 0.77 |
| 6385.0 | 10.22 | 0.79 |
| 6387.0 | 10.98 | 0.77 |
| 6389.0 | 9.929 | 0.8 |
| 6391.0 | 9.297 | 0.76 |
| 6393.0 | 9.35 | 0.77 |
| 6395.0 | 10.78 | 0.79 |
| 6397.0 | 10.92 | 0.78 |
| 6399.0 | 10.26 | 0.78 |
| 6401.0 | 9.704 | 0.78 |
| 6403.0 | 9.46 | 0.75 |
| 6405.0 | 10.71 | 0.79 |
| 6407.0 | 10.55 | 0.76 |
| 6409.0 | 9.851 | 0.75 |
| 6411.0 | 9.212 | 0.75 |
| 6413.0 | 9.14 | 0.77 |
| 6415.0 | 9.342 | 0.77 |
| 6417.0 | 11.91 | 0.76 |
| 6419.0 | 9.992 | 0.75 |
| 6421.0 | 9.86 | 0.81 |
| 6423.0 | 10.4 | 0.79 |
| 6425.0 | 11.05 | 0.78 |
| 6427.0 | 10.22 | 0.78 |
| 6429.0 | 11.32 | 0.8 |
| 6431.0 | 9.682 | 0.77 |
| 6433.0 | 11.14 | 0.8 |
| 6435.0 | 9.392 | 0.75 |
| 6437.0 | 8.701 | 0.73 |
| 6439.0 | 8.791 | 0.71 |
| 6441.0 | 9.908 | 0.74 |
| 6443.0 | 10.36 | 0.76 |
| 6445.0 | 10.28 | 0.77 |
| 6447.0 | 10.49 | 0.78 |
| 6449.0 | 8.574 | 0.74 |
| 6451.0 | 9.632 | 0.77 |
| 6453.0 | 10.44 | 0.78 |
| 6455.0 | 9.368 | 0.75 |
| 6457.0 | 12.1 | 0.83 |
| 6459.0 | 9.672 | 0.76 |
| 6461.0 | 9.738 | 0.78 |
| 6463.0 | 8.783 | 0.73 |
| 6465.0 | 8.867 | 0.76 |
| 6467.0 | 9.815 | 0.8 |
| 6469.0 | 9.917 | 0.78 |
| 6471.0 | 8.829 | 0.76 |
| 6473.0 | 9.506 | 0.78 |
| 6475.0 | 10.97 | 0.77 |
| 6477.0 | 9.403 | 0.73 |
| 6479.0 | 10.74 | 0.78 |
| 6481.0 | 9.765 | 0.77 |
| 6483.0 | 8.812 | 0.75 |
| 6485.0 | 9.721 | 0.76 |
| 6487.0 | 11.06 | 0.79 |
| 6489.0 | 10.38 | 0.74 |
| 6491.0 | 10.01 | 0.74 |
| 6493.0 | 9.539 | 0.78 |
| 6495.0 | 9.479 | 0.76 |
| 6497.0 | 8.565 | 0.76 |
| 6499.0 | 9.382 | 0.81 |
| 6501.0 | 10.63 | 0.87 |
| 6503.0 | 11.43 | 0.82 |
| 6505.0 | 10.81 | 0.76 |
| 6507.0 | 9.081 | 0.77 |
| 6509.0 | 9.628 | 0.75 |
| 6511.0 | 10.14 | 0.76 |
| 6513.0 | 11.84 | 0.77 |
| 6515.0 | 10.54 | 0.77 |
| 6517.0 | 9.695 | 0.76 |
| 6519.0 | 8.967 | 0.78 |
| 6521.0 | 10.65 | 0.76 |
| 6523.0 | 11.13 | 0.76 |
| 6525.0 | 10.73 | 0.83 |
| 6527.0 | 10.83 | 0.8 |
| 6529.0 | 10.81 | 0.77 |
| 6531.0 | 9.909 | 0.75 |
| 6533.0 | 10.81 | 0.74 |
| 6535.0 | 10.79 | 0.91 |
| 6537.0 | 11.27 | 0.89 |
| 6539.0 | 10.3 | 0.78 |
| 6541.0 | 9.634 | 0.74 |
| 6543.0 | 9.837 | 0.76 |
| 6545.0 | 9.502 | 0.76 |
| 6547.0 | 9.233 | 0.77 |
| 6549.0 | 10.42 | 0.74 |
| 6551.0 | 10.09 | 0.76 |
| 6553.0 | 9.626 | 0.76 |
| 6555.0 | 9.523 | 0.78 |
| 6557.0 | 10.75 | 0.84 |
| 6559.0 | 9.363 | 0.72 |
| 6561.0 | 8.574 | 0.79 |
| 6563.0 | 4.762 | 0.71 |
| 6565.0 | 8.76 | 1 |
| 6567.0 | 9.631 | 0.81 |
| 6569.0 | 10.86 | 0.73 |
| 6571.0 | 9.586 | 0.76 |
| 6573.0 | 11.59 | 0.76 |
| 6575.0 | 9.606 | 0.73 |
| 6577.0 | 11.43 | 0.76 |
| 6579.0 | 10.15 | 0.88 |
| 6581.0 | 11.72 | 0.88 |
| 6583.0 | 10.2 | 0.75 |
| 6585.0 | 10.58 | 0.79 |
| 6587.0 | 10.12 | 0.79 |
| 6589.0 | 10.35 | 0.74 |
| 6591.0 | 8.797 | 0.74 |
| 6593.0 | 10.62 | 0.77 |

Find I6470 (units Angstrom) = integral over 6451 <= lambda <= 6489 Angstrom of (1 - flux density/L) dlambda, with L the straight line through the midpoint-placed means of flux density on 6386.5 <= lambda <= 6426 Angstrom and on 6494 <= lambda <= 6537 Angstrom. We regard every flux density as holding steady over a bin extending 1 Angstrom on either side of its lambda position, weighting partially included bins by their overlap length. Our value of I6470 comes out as 1.33 Angstrom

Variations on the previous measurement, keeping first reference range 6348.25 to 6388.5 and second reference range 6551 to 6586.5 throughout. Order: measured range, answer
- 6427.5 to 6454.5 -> 0.7 Angstrom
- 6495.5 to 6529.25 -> -1.0 Angstrom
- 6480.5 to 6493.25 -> 0.1 Angstrom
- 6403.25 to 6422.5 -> 0.3 Angstrom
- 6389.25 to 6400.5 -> 0.2 Angstrom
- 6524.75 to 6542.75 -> -1.1 Angstrom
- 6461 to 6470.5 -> 0.7 Angstrom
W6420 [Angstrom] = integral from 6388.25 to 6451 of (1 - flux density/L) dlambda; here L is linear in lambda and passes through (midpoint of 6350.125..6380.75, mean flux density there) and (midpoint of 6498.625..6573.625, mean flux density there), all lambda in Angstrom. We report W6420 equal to 1.45 Angstrom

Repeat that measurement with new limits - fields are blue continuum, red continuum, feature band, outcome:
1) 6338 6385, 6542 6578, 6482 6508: -0.3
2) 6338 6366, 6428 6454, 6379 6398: -0.3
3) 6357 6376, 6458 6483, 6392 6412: 0.0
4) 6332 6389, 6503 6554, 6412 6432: 0.0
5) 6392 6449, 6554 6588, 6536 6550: -0.2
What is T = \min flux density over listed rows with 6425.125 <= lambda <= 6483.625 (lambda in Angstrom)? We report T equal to 8.574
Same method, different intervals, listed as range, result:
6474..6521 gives 8.565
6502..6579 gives 4.762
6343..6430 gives 8.367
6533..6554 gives 9.233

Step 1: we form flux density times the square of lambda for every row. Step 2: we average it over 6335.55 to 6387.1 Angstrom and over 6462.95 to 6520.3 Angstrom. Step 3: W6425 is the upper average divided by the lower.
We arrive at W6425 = 1.01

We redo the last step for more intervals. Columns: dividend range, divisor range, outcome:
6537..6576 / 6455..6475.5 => 1.01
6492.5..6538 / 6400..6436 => 1.04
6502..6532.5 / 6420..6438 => 1.05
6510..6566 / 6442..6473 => 1.04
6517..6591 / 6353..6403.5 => 1.03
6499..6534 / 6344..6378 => 1.06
